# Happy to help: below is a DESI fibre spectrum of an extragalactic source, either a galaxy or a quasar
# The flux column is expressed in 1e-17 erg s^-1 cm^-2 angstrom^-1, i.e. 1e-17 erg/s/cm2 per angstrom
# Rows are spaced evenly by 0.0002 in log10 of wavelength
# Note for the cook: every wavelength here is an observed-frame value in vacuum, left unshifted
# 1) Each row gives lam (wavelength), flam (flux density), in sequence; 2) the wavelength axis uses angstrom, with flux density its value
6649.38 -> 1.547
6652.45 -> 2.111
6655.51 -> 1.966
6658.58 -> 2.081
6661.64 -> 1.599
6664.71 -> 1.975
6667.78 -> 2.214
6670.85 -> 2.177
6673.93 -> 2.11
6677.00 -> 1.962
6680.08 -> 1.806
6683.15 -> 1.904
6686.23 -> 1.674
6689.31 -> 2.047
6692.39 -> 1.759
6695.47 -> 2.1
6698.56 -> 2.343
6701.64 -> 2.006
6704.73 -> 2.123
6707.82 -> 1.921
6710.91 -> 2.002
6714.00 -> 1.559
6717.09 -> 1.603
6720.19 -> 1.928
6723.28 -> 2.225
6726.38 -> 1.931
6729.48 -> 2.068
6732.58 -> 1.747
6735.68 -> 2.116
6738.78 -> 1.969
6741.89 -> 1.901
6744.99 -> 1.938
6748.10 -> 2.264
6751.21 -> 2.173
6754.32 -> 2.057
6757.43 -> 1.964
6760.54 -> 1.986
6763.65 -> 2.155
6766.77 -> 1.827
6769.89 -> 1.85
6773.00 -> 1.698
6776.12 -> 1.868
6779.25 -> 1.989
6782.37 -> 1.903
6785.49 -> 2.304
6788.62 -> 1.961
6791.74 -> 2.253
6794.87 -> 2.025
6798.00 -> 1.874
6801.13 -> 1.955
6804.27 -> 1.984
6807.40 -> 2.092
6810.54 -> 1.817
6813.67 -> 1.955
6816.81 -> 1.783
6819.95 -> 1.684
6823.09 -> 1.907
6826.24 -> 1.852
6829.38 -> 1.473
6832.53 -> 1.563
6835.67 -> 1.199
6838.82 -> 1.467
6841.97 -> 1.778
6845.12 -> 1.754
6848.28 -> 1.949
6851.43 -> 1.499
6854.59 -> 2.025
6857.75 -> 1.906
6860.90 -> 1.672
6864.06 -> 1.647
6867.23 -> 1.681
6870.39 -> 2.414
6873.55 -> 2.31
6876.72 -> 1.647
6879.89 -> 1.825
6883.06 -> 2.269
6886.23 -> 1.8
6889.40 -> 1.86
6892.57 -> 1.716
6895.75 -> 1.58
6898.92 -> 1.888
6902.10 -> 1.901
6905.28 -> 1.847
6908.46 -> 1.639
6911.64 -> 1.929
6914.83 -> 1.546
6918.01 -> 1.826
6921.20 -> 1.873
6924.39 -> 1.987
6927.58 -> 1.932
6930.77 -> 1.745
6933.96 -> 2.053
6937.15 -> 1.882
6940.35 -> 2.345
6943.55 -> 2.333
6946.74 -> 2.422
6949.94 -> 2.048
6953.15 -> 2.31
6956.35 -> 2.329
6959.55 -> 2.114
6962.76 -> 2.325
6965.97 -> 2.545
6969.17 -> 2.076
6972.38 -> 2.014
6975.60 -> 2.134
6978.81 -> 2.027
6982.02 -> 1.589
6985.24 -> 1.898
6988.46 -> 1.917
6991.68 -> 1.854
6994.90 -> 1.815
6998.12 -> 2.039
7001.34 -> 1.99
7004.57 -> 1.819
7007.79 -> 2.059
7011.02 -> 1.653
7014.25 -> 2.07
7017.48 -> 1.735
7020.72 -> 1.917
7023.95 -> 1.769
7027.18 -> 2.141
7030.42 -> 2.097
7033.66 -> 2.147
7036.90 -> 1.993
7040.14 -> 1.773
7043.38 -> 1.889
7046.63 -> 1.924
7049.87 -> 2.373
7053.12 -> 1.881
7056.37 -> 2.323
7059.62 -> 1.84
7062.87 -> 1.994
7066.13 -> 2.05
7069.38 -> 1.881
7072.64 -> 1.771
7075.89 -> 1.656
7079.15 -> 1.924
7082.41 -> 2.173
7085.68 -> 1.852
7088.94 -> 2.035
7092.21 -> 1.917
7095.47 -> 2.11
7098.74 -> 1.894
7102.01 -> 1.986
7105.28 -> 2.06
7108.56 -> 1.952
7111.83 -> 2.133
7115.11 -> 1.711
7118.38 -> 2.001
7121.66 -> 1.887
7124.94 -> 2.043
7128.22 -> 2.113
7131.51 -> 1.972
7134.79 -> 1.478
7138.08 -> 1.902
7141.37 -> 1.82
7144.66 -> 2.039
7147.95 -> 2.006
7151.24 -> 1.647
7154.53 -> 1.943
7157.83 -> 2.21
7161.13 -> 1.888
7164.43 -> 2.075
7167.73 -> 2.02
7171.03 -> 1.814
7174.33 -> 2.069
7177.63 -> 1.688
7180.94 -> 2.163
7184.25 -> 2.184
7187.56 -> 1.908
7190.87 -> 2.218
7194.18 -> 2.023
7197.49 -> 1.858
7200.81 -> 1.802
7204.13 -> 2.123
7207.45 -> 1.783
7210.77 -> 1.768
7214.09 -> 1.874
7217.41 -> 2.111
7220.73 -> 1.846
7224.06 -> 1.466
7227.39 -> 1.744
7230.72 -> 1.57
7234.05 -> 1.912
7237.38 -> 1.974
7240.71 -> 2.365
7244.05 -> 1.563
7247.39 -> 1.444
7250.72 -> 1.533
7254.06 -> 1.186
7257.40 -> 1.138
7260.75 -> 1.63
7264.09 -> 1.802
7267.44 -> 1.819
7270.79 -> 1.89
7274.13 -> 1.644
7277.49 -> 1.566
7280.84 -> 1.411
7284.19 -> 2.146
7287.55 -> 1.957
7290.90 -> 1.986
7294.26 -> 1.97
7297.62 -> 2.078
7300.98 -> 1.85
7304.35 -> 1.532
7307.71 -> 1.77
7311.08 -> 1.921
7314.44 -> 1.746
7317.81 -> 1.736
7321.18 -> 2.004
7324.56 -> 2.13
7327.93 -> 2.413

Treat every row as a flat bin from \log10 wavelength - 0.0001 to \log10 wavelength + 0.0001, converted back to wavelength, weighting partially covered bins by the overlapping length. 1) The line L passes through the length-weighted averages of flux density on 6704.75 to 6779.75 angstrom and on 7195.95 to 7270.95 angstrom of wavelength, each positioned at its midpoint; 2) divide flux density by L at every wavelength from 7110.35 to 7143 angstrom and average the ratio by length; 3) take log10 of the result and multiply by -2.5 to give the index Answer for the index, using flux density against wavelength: -0.068 mag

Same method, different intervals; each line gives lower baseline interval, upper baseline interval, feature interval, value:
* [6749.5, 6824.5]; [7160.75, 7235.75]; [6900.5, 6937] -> 0.06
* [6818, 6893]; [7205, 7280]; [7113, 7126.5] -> -0.11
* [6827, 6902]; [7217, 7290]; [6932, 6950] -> -0.23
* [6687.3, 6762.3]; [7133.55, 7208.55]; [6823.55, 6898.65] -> 0.11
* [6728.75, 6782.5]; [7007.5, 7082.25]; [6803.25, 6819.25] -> 0.03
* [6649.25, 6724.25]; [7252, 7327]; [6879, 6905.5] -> 0.02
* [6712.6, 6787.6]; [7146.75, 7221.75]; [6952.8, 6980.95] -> -0.12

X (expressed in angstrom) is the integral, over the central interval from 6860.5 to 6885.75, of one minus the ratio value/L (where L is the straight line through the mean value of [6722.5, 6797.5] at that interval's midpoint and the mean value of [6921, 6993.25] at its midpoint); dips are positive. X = 1.3 angstrom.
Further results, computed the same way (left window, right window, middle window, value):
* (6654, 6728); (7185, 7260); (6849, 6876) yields 0.20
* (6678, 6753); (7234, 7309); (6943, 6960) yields -3.59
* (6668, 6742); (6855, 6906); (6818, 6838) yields 3.07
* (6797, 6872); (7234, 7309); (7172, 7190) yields -2.59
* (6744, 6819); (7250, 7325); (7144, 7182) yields -3.08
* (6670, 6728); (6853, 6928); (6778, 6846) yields 2.03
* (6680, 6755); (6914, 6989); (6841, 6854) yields 1.64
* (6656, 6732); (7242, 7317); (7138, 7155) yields -1.15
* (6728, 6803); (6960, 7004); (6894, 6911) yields 1.93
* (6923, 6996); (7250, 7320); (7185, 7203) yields -1.45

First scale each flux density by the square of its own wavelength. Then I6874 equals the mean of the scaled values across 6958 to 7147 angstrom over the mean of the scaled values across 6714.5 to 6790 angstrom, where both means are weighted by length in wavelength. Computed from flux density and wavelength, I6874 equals 1.09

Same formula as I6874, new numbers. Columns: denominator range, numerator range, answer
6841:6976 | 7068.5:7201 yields 1.06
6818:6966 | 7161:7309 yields 1.06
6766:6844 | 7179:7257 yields 1.12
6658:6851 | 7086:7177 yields 1.13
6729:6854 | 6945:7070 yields 1.14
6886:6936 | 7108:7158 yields 1.12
